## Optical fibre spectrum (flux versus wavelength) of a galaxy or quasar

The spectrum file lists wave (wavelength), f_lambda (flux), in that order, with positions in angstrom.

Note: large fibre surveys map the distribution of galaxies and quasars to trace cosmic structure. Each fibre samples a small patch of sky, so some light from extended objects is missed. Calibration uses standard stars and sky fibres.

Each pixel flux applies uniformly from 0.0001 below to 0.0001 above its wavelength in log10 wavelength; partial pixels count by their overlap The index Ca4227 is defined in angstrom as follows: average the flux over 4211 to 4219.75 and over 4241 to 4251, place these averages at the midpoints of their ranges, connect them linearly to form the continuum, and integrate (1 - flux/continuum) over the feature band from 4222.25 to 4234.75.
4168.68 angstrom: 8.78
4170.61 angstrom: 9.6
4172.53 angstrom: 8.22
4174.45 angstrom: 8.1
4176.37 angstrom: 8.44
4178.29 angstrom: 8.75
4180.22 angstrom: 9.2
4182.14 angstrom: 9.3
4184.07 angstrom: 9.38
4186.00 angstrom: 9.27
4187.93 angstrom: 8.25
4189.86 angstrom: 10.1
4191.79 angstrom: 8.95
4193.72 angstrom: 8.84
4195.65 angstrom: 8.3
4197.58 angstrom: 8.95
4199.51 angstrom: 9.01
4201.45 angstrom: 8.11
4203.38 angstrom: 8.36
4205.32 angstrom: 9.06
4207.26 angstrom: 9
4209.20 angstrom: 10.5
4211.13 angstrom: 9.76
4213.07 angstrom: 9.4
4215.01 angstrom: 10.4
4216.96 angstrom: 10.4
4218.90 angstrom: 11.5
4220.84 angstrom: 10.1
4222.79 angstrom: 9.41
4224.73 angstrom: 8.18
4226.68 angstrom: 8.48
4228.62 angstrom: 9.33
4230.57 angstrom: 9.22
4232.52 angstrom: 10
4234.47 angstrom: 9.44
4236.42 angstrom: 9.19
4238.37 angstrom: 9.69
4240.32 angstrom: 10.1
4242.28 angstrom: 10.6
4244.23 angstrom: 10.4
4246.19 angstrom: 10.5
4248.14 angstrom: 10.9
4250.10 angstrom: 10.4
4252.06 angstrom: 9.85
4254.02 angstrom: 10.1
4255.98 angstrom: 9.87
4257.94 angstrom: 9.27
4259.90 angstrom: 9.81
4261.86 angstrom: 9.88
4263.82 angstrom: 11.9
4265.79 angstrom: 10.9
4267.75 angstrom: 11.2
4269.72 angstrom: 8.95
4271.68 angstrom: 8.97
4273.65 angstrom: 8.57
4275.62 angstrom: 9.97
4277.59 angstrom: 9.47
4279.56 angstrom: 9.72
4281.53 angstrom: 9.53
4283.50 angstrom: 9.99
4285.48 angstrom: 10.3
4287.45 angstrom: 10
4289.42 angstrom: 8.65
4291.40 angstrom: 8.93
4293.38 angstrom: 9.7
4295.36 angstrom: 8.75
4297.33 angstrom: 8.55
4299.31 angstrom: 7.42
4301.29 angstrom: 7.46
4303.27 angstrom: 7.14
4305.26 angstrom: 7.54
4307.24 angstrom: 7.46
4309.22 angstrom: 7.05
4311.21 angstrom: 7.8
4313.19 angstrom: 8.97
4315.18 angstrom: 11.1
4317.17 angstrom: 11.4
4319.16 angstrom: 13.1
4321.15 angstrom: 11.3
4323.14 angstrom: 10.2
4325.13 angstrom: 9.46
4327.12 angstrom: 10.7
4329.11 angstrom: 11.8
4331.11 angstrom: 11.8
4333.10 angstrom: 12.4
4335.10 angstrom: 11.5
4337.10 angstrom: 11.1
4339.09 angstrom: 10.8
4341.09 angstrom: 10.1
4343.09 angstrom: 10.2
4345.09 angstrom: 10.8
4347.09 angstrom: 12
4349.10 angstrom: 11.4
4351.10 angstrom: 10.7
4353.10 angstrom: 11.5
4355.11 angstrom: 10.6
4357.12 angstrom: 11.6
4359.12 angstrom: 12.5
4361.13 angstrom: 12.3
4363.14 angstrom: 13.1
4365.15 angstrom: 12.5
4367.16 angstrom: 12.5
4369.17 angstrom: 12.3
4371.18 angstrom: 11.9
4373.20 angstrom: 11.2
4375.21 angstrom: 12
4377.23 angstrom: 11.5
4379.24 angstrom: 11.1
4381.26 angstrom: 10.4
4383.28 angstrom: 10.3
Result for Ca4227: 1.5 angstrom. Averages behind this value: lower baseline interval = 10.3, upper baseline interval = 10.5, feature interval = 9.13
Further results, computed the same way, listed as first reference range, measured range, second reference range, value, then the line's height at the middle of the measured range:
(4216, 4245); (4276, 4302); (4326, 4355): 3.32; 10.5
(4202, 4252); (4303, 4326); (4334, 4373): 3.25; 11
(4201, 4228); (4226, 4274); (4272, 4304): -3.42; 9.27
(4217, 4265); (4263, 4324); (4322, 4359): 6.49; 10.5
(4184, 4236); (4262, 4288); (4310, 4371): 0.81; 10.3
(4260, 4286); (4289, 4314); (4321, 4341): 5.70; 10.5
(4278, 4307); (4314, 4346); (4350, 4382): -2.53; 10.3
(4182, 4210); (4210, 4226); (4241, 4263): -0.71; 9.46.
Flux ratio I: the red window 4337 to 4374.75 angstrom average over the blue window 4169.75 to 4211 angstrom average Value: 1.3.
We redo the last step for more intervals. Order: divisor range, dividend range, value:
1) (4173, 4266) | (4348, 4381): 1.23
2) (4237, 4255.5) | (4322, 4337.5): 1.09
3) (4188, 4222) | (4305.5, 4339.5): 1.10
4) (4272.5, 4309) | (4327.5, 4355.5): 1.27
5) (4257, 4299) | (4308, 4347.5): 1.11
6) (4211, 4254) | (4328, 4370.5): 1.17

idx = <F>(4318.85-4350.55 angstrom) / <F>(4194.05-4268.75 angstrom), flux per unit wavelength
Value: 1.14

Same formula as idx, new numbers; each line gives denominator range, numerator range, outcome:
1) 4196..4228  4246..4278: 1.07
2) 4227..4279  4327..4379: 1.17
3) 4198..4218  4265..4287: 1.04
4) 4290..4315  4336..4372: 1.41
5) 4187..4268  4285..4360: 1.04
